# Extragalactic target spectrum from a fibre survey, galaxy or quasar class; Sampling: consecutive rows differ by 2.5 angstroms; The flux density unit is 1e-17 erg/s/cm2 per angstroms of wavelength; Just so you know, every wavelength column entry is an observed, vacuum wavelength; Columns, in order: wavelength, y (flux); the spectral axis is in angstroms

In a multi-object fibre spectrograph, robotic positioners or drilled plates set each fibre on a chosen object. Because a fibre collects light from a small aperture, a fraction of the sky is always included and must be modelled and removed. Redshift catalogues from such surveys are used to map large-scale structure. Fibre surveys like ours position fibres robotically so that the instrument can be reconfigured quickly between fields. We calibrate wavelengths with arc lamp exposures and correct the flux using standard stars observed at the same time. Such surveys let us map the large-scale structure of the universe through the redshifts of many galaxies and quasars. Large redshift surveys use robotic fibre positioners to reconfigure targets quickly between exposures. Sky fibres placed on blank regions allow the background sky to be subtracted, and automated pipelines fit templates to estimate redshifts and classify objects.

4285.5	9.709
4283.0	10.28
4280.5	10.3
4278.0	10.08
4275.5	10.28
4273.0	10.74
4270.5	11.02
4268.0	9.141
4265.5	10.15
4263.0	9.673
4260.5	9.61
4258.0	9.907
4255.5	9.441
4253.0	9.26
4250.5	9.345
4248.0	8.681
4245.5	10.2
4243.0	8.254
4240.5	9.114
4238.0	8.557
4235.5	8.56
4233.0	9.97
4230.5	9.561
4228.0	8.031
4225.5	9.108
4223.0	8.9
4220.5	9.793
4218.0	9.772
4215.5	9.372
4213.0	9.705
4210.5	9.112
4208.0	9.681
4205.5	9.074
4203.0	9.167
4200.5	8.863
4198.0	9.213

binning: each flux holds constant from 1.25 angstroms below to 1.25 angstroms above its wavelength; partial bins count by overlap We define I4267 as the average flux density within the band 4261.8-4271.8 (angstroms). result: 10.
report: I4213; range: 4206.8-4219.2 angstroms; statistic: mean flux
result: 9.53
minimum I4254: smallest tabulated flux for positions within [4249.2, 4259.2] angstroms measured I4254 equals 9.26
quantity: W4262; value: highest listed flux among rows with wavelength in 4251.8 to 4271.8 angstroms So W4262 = 11.02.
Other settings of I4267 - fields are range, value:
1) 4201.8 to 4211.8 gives 9.26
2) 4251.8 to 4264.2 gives 9.58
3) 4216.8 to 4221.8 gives 9.77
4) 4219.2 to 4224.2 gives 9.36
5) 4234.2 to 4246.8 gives 8.94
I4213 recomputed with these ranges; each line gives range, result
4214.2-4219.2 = 9.57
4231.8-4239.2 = 9.03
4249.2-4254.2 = 9.3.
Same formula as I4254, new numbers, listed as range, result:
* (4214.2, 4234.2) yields 8.031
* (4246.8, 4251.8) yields 8.681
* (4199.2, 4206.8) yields 8.863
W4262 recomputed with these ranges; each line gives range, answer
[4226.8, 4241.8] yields 9.97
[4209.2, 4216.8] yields 9.705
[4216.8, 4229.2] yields 9.793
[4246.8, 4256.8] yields 9.441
